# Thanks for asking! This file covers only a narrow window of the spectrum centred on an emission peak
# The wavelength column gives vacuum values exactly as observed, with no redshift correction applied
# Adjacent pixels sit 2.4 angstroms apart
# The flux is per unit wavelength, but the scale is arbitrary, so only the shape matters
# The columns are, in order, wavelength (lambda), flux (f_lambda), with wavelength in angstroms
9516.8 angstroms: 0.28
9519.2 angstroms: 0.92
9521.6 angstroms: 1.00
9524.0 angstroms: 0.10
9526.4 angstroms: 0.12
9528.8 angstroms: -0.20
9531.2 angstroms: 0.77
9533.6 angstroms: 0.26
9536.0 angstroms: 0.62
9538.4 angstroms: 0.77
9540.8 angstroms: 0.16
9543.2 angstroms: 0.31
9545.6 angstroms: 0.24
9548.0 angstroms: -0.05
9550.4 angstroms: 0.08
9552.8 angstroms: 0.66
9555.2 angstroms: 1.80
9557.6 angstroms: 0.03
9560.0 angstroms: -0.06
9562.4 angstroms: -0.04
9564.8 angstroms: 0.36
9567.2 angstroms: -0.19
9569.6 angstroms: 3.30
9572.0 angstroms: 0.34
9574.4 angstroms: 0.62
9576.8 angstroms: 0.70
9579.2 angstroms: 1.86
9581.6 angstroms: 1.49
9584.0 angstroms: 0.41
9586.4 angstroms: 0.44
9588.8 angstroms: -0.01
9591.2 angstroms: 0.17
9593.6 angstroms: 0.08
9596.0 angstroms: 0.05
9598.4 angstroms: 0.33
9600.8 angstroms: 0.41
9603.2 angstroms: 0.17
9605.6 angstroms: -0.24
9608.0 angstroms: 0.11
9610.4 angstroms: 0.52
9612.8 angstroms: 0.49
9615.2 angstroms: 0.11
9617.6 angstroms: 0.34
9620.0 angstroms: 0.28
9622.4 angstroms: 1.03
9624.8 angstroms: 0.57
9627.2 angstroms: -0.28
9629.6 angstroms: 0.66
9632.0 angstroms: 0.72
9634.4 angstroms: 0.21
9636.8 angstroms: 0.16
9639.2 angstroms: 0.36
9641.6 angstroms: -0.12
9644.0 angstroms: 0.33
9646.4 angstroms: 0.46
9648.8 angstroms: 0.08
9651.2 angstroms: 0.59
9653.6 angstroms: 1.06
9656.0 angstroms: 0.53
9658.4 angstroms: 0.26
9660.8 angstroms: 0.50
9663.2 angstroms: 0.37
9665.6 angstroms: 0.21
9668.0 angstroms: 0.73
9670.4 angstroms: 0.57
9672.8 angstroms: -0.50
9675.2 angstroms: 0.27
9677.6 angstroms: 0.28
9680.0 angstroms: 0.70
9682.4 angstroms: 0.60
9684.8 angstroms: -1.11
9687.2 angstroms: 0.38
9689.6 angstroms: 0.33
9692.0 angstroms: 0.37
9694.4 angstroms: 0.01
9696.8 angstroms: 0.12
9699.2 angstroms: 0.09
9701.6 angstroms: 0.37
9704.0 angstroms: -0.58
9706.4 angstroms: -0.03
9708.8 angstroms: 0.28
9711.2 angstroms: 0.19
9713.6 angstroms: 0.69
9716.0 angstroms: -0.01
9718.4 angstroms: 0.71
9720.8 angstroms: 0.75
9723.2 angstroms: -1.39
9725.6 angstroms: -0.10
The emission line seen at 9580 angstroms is H-beta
